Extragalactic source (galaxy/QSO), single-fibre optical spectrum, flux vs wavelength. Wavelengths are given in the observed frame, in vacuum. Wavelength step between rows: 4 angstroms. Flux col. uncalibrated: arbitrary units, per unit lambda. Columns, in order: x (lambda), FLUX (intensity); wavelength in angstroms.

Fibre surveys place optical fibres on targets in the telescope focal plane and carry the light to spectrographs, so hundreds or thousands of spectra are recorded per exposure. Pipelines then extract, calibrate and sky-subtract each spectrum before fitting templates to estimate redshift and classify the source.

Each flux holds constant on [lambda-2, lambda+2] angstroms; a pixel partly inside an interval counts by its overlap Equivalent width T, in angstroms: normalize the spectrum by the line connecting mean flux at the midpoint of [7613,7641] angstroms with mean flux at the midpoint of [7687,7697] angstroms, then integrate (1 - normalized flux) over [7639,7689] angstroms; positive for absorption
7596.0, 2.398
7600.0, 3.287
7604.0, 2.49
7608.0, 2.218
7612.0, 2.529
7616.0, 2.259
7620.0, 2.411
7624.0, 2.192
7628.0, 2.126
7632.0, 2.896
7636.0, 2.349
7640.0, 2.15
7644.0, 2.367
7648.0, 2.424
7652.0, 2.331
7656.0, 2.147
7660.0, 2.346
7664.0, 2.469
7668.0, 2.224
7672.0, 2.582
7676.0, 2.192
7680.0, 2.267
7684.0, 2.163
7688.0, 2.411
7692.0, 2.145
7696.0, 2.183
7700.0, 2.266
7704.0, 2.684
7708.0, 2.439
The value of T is -0.6 angstroms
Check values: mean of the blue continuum 2.35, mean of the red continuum 2.24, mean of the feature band 2.31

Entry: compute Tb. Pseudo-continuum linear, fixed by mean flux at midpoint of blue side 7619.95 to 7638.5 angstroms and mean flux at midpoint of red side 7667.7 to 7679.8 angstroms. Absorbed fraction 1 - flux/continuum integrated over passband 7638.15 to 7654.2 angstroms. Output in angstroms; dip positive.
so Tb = 0.34 angstroms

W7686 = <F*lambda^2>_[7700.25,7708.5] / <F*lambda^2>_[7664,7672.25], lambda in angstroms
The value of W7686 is 1.07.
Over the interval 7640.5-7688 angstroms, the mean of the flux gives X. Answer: 2.32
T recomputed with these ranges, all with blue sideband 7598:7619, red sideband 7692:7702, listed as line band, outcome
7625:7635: 0.0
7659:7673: -0.4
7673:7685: 0.2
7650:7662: 0.5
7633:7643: 0.5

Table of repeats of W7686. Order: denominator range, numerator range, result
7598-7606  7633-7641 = 0.82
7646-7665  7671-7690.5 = 0.99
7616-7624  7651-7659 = 0.98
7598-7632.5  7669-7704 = 0.95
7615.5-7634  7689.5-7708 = 1.00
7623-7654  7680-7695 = 0.96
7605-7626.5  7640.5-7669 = 1.01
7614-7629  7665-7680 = 1.05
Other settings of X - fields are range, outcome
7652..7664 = 2.3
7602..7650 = 2.37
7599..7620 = 2.51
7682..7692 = 2.26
